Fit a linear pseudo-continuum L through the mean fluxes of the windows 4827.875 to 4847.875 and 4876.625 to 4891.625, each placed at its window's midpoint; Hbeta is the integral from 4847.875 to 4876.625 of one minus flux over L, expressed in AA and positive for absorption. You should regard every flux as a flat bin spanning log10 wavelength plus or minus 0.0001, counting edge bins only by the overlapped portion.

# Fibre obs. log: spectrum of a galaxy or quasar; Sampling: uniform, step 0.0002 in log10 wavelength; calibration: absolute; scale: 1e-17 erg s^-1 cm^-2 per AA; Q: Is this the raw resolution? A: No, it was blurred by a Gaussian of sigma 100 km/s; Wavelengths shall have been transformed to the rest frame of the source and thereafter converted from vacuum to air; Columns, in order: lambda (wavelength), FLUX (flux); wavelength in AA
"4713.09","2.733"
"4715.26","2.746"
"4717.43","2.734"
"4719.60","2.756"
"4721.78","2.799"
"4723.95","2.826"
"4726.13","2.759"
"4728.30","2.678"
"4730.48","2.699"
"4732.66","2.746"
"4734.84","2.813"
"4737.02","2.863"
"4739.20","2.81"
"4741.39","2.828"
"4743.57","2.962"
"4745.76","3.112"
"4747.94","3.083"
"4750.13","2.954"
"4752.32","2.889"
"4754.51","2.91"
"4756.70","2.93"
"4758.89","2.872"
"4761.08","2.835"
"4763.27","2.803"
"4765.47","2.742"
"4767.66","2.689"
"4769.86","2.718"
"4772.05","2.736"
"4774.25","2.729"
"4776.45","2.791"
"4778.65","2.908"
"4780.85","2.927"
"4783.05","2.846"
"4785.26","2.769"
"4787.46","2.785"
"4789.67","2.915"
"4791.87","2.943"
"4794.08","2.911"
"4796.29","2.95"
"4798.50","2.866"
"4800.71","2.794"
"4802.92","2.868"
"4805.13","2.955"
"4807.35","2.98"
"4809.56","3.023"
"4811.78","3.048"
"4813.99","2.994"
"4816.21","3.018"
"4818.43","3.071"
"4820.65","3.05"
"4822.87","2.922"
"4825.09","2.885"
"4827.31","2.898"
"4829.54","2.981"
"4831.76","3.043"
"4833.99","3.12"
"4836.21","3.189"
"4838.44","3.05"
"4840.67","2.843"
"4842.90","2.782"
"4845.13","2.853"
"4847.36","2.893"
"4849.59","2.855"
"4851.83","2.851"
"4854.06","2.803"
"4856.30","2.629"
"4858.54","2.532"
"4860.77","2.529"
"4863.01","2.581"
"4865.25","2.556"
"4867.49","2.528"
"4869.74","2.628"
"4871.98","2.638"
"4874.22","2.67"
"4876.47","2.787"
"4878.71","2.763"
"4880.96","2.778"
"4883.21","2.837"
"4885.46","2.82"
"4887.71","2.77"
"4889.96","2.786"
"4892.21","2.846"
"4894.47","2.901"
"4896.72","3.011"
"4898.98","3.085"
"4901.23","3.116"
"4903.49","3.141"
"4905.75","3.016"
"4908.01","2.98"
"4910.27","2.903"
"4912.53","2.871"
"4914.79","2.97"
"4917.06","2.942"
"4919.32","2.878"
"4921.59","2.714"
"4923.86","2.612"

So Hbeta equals 2.18 AA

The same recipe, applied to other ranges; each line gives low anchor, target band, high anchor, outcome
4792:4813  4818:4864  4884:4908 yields 1.1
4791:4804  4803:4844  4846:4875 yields -2.8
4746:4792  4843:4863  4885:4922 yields 1.1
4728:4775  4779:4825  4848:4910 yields -1.8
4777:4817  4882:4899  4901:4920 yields 0.6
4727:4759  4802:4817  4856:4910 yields -0.8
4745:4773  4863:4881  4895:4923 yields 1.7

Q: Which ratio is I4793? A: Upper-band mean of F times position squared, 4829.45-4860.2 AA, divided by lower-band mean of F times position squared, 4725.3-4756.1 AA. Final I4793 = 1.0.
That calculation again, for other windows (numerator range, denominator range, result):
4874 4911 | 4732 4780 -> 1.08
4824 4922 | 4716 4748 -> 1.07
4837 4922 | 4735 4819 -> 1.02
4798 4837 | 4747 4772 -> 1.07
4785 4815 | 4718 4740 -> 1.08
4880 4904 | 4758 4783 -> 1.09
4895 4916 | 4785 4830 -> 1.07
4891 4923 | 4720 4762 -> 1.11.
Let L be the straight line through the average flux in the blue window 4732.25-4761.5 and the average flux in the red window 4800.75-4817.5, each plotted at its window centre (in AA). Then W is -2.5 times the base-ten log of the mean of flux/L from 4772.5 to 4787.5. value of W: 0.05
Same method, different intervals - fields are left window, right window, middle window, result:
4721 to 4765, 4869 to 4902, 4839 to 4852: -0.01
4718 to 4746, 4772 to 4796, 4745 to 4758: -0.06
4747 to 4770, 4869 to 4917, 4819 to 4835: -0.04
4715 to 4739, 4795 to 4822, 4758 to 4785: 0.03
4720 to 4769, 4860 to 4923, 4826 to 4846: -0.05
